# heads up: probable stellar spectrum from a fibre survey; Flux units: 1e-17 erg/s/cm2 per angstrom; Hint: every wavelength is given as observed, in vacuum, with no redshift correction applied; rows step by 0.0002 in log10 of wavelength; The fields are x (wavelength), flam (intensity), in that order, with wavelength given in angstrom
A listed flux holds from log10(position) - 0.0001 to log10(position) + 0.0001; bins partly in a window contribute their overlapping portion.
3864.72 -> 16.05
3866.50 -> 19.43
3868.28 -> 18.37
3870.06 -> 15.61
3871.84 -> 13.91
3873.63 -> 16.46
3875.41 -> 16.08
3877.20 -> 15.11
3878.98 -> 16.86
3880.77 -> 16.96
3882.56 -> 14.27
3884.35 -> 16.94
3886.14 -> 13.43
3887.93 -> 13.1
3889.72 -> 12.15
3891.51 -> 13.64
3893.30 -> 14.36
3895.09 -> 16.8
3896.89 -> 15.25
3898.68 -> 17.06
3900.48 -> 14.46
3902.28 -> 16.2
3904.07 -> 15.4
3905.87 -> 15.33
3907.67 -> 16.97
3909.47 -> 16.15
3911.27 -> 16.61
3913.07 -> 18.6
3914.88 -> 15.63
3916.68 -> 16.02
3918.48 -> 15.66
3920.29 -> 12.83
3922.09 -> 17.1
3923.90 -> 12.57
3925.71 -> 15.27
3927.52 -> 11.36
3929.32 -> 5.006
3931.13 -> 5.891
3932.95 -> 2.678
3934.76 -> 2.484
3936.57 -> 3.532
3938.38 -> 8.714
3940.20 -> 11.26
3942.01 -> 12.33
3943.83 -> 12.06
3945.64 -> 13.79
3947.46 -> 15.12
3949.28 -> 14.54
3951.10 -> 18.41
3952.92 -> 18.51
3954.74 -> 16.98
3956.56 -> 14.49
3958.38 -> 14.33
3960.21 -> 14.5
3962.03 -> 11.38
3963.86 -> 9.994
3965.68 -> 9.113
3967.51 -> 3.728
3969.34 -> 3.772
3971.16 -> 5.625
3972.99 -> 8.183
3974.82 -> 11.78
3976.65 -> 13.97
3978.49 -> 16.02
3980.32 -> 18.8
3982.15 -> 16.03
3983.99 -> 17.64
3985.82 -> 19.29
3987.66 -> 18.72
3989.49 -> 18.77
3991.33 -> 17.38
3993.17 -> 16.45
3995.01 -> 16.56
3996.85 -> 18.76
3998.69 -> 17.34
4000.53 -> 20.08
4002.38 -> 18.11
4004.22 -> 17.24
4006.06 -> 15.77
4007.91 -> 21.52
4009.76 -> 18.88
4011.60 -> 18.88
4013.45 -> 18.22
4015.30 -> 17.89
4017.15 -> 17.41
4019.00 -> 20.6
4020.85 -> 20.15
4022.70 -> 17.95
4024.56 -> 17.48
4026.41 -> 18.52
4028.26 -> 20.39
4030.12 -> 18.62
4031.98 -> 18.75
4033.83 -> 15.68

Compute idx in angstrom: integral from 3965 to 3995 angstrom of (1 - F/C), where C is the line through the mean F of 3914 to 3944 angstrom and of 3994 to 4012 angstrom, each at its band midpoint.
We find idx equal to 4.8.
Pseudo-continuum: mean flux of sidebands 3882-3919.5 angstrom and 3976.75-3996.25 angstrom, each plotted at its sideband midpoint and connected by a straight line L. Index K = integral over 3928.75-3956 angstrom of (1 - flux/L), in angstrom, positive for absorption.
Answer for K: 9.3 angstrom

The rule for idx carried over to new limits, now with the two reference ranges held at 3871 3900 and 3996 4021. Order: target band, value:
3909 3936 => 6.73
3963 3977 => 7.58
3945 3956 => 0.48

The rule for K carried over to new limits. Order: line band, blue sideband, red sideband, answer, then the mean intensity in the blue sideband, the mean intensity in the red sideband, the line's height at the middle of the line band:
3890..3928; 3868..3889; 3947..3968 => -1.7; 15.5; 13.6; 14.7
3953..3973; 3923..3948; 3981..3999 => 3.9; 9.35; 17.7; 13.6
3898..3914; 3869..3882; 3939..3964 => -1.2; 15.8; 14.2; 15.2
